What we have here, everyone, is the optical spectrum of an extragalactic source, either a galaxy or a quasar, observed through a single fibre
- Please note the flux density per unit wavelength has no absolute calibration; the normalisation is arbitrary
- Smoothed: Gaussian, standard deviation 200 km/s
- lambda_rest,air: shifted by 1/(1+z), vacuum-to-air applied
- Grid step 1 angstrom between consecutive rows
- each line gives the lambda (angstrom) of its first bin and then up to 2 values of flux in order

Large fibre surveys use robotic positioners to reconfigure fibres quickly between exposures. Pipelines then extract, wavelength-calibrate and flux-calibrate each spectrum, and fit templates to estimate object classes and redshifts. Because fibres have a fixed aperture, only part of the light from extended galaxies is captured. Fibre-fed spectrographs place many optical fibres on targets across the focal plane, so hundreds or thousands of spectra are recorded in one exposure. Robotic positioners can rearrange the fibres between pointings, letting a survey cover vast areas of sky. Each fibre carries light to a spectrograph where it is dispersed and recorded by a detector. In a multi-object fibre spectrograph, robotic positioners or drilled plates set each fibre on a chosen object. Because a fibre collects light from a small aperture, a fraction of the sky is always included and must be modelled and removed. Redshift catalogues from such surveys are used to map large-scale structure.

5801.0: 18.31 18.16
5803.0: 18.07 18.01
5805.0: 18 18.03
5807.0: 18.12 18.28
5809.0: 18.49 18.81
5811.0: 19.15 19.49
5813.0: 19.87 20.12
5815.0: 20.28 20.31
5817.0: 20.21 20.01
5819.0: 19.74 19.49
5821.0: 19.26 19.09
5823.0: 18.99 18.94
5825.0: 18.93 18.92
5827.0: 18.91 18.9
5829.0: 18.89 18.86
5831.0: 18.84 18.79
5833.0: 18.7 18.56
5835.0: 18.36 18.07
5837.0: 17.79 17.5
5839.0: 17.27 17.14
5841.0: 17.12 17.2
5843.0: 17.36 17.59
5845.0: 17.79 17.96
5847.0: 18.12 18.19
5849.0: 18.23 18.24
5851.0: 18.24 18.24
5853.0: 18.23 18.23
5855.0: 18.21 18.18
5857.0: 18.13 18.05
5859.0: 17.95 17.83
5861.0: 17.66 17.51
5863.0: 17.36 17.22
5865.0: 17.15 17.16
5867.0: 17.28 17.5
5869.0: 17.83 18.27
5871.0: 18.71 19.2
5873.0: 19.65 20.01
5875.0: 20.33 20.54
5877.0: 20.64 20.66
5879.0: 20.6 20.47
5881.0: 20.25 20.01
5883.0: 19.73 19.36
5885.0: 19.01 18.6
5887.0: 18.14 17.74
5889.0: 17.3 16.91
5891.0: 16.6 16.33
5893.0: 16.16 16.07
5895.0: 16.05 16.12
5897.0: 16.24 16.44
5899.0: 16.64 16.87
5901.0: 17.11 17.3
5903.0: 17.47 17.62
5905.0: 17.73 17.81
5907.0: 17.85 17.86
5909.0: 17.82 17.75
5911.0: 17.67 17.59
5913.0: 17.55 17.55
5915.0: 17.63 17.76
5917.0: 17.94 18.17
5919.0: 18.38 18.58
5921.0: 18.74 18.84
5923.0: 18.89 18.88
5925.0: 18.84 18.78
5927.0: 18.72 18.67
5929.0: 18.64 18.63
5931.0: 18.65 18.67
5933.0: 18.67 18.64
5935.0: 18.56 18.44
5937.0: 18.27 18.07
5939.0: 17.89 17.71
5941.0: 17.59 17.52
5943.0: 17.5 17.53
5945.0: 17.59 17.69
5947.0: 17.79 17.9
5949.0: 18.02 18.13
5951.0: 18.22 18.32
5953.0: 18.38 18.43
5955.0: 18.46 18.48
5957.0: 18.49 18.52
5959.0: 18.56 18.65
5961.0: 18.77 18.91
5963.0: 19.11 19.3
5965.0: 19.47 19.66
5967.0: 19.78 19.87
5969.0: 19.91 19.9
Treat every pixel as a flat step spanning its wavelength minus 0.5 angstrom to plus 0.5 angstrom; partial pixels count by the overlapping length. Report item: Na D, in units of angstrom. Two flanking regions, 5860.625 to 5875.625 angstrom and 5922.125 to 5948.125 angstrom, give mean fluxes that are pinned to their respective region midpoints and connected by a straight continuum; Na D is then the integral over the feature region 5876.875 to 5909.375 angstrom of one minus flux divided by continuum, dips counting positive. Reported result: 0.61 angstrom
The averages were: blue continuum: 18.2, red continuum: 18.3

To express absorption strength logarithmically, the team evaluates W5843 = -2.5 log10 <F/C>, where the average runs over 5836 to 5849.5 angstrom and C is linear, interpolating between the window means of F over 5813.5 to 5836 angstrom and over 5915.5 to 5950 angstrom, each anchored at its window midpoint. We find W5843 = 0.083 mag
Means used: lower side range 19.2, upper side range 18.3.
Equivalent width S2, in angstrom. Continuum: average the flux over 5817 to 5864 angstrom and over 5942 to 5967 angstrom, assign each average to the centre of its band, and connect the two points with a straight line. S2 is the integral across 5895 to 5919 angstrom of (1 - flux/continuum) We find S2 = 1.3 angstrom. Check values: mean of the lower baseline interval 18.3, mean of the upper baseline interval 18.4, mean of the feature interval 17.4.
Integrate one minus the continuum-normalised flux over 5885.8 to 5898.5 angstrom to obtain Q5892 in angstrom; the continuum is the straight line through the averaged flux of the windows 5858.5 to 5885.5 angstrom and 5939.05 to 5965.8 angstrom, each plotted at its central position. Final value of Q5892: 1.3 angstrom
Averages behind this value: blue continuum 18.9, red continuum 18.3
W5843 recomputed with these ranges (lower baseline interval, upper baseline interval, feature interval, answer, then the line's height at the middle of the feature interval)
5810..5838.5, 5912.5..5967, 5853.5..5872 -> 0.061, 18.9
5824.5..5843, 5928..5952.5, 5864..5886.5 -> -0.057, 18.2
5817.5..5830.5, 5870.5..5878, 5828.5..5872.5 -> 0.092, 19.6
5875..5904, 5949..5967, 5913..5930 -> -0.003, 18.4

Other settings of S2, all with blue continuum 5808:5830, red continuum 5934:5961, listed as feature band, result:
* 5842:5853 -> 0.63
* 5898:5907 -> 0.61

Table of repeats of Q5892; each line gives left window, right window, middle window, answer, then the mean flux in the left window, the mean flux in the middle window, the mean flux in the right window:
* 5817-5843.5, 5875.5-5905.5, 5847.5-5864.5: 0.3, 18.6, 18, 18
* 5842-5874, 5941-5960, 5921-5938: -0.6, 18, 18.7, 18.1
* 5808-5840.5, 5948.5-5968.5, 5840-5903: 2.8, 18.9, 18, 18.8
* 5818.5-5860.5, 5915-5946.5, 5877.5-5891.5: -0.5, 18.3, 19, 18.3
